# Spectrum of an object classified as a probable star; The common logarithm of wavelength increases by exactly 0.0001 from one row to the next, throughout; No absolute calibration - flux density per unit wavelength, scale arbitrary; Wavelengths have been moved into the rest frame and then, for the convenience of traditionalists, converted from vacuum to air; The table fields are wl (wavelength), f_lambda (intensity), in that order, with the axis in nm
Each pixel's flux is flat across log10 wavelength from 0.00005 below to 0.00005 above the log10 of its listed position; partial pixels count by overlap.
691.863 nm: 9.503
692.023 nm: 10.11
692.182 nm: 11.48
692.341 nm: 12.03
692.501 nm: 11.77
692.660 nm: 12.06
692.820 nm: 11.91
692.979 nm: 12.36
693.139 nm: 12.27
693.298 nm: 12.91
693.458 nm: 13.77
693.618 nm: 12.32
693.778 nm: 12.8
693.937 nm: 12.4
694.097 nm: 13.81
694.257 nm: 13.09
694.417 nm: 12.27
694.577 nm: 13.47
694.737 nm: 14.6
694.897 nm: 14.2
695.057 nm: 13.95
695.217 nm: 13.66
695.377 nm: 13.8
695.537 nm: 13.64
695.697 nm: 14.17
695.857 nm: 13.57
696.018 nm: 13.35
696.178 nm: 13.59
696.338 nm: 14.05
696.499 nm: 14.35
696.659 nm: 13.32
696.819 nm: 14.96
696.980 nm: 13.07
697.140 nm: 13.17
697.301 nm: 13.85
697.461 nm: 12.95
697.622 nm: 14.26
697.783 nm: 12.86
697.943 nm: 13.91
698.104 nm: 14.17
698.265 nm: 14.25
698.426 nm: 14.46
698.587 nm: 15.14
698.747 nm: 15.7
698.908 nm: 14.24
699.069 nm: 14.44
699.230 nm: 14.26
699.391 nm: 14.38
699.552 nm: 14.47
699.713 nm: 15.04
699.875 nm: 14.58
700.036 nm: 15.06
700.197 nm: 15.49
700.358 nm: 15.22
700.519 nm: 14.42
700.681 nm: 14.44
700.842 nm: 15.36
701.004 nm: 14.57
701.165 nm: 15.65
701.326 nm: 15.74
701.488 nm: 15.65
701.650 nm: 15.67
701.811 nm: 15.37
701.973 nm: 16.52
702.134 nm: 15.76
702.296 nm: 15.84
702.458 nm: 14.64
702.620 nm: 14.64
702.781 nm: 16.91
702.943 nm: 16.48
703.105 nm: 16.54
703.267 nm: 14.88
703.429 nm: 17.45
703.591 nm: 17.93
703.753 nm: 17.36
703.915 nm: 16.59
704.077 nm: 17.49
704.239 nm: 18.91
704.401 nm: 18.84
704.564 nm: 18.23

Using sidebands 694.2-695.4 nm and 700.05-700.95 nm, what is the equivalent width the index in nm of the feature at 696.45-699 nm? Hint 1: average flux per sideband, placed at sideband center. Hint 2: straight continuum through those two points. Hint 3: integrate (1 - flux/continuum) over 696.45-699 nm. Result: 0.05 nm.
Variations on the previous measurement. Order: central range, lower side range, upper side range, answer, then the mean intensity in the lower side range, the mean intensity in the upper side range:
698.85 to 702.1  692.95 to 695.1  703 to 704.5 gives 0.179 nm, 13.2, 17.3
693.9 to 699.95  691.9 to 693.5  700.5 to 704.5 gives -0.082 nm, 12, 16.2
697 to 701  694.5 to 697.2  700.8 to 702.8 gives 0.089 nm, 13.8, 15.5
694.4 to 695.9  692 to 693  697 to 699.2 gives -0.111 nm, 11.7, 14.1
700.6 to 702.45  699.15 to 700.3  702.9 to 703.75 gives 0.032 nm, 14.8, 16.7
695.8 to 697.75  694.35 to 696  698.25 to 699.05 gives 0.072 nm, 13.7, 14.8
